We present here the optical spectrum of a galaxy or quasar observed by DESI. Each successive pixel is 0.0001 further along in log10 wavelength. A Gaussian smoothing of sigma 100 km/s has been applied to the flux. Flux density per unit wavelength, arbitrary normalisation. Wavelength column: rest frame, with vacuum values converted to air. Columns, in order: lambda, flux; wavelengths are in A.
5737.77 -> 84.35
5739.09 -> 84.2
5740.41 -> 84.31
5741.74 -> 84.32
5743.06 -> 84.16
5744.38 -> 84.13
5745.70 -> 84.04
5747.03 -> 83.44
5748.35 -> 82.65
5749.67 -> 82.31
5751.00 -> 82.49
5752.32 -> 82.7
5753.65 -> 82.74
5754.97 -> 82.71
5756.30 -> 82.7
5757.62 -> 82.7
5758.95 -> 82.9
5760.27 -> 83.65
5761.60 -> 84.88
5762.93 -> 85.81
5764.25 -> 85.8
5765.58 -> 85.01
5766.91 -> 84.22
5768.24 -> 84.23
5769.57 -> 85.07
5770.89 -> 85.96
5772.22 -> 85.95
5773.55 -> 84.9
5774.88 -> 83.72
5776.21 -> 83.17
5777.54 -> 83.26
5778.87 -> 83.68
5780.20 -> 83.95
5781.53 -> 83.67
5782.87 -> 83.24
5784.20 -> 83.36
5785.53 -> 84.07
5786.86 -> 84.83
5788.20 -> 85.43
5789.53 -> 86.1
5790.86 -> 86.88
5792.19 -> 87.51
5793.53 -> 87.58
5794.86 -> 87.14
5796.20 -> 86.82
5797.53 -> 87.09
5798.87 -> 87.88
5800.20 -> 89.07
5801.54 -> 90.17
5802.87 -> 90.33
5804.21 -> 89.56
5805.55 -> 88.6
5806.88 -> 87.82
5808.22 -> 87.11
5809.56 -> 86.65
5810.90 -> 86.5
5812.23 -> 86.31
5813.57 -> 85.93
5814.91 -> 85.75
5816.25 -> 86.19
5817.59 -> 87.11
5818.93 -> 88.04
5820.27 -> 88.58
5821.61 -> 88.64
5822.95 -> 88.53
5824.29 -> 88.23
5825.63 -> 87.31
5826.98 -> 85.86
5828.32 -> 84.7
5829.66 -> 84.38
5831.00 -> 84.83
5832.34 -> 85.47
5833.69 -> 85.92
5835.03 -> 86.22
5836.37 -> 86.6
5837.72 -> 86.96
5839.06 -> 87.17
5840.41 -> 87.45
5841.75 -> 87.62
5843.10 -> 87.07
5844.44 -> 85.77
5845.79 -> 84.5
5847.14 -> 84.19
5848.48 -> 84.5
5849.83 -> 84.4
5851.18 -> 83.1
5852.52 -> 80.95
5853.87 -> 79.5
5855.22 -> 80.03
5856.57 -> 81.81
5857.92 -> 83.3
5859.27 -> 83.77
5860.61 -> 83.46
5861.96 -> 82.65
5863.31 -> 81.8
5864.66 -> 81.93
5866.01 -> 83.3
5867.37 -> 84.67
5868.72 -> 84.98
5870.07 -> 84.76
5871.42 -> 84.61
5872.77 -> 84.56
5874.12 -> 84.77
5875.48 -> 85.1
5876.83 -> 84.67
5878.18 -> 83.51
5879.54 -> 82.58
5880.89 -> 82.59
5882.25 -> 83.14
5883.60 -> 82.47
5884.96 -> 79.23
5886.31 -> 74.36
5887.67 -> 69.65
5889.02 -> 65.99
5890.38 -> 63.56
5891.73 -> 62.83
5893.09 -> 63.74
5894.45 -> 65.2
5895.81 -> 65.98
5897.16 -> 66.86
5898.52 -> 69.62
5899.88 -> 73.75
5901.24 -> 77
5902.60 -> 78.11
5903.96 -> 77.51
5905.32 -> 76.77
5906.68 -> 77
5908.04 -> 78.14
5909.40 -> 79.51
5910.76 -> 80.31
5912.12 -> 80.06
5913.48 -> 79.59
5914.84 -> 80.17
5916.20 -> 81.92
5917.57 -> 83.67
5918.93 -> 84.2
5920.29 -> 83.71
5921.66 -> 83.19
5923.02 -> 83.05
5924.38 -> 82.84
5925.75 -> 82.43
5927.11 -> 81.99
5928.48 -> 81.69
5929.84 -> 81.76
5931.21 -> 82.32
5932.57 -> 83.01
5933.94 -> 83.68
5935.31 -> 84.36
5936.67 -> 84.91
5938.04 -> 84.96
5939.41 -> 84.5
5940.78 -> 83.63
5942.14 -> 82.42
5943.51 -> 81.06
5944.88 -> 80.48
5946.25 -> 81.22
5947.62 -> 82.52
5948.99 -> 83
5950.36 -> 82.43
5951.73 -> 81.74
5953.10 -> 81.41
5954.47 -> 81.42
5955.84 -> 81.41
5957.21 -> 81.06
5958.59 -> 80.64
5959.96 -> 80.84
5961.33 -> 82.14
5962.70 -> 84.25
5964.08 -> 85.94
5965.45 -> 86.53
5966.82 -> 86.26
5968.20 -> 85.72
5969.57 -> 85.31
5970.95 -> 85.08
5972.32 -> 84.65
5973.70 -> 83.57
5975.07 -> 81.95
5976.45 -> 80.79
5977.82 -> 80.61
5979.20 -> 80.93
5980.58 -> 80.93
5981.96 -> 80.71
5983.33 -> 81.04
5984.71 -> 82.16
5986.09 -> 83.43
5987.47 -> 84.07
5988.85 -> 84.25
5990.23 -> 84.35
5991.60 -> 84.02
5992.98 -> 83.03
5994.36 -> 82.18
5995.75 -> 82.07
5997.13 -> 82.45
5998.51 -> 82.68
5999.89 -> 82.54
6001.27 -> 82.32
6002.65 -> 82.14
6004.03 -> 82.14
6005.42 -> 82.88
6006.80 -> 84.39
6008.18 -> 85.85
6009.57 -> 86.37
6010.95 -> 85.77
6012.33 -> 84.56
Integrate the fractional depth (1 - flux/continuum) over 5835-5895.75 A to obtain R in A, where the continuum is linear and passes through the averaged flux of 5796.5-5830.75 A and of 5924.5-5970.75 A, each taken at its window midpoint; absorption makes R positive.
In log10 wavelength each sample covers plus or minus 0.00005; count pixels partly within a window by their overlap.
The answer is 3.4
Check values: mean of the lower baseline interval 87.4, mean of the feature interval 81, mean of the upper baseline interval 83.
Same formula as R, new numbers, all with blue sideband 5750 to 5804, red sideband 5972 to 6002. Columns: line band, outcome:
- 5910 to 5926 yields 0.2 A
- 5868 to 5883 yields 0.0 A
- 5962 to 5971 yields -0.3 A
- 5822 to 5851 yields -0.6 A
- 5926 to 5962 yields 0.3 A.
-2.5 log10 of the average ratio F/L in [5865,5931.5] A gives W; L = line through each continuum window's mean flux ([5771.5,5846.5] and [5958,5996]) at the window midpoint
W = 0.08 mag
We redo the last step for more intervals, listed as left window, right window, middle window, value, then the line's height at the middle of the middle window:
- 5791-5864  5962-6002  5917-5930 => 0.02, 84.3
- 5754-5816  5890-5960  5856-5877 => -0.02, 81.9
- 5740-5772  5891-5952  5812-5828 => -0.06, 82.1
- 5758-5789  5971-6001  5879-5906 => 0.14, 83.4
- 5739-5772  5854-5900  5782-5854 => -0.07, 80.9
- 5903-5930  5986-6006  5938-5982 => -0.01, 82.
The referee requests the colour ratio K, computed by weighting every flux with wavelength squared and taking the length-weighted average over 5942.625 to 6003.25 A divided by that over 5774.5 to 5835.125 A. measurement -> 1.01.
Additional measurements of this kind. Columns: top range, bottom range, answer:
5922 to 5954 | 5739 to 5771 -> 1.05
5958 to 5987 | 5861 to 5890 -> 1.06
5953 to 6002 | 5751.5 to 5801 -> 1.05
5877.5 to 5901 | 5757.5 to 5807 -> 0.88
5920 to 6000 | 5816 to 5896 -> 1.04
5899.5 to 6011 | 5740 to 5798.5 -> 1.04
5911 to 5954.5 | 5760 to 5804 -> 1.01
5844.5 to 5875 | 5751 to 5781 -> 1.02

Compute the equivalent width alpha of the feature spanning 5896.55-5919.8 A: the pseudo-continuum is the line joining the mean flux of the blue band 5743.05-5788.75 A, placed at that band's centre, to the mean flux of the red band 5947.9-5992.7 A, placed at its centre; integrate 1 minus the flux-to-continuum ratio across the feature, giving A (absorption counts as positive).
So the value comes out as 1.5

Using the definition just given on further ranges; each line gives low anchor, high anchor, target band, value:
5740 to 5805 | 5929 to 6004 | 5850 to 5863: 0.29 A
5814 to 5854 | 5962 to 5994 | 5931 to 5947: 0.20 A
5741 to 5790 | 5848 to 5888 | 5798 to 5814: -0.89 A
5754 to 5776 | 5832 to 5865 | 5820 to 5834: -0.38 A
